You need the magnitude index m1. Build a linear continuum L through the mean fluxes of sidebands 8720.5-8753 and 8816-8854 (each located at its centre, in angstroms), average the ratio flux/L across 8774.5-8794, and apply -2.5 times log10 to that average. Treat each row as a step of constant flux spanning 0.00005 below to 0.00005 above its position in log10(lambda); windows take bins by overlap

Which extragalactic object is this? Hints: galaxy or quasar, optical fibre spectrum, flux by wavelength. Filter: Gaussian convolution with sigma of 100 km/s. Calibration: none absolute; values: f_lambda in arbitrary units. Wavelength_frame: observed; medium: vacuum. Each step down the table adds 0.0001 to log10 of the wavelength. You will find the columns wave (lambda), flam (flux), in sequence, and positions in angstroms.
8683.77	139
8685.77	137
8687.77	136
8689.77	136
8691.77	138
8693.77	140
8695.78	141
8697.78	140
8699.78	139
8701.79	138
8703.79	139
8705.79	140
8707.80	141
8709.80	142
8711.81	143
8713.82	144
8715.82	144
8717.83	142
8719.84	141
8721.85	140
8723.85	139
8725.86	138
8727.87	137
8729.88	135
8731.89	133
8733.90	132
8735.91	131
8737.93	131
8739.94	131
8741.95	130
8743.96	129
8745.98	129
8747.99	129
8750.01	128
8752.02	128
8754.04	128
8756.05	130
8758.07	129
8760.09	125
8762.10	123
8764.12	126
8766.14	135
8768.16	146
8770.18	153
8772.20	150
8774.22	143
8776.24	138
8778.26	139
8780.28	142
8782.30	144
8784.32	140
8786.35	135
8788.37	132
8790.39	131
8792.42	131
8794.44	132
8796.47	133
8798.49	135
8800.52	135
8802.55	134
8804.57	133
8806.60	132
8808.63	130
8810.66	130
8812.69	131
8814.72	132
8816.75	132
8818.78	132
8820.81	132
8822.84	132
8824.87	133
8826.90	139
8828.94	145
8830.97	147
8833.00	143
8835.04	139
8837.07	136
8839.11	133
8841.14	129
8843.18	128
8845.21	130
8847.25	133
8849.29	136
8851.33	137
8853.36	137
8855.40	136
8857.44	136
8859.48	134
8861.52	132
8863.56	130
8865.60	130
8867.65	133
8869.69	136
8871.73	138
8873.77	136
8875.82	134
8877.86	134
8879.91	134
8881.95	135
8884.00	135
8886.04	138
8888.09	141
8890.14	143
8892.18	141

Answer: -0.02 mag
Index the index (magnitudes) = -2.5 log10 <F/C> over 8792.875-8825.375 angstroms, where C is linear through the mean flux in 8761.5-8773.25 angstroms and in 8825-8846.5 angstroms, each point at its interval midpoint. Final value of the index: 0.04 mag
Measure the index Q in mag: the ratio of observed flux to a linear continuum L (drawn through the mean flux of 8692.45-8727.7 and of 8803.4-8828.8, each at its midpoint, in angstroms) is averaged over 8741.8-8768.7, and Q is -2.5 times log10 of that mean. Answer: 0.06 mag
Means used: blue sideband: 141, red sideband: 133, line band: 129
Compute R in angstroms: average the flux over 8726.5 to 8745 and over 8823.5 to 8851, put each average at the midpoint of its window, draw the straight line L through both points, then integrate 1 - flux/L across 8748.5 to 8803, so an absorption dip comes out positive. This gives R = -0.5 angstroms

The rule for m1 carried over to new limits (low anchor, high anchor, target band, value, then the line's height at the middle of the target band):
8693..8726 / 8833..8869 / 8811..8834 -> -0.01 mag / 135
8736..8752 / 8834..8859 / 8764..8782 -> -0.09 mag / 131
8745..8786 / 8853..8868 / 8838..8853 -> 0.01 mag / 134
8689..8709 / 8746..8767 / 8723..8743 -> -0.01 mag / 133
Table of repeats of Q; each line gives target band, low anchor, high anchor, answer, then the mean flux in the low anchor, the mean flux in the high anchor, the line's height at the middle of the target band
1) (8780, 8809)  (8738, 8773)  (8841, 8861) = -0.01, 132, 134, 133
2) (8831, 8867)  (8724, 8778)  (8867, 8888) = 0.01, 134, 136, 135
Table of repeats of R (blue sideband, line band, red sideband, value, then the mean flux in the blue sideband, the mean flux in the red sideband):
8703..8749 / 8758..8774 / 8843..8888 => -0.1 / 137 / 134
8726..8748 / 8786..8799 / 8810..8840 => 0.2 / 132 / 136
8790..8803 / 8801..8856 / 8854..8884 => -0.4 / 133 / 134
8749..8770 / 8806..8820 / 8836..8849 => 0.0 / 131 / 132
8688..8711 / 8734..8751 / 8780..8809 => 0.9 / 139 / 135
